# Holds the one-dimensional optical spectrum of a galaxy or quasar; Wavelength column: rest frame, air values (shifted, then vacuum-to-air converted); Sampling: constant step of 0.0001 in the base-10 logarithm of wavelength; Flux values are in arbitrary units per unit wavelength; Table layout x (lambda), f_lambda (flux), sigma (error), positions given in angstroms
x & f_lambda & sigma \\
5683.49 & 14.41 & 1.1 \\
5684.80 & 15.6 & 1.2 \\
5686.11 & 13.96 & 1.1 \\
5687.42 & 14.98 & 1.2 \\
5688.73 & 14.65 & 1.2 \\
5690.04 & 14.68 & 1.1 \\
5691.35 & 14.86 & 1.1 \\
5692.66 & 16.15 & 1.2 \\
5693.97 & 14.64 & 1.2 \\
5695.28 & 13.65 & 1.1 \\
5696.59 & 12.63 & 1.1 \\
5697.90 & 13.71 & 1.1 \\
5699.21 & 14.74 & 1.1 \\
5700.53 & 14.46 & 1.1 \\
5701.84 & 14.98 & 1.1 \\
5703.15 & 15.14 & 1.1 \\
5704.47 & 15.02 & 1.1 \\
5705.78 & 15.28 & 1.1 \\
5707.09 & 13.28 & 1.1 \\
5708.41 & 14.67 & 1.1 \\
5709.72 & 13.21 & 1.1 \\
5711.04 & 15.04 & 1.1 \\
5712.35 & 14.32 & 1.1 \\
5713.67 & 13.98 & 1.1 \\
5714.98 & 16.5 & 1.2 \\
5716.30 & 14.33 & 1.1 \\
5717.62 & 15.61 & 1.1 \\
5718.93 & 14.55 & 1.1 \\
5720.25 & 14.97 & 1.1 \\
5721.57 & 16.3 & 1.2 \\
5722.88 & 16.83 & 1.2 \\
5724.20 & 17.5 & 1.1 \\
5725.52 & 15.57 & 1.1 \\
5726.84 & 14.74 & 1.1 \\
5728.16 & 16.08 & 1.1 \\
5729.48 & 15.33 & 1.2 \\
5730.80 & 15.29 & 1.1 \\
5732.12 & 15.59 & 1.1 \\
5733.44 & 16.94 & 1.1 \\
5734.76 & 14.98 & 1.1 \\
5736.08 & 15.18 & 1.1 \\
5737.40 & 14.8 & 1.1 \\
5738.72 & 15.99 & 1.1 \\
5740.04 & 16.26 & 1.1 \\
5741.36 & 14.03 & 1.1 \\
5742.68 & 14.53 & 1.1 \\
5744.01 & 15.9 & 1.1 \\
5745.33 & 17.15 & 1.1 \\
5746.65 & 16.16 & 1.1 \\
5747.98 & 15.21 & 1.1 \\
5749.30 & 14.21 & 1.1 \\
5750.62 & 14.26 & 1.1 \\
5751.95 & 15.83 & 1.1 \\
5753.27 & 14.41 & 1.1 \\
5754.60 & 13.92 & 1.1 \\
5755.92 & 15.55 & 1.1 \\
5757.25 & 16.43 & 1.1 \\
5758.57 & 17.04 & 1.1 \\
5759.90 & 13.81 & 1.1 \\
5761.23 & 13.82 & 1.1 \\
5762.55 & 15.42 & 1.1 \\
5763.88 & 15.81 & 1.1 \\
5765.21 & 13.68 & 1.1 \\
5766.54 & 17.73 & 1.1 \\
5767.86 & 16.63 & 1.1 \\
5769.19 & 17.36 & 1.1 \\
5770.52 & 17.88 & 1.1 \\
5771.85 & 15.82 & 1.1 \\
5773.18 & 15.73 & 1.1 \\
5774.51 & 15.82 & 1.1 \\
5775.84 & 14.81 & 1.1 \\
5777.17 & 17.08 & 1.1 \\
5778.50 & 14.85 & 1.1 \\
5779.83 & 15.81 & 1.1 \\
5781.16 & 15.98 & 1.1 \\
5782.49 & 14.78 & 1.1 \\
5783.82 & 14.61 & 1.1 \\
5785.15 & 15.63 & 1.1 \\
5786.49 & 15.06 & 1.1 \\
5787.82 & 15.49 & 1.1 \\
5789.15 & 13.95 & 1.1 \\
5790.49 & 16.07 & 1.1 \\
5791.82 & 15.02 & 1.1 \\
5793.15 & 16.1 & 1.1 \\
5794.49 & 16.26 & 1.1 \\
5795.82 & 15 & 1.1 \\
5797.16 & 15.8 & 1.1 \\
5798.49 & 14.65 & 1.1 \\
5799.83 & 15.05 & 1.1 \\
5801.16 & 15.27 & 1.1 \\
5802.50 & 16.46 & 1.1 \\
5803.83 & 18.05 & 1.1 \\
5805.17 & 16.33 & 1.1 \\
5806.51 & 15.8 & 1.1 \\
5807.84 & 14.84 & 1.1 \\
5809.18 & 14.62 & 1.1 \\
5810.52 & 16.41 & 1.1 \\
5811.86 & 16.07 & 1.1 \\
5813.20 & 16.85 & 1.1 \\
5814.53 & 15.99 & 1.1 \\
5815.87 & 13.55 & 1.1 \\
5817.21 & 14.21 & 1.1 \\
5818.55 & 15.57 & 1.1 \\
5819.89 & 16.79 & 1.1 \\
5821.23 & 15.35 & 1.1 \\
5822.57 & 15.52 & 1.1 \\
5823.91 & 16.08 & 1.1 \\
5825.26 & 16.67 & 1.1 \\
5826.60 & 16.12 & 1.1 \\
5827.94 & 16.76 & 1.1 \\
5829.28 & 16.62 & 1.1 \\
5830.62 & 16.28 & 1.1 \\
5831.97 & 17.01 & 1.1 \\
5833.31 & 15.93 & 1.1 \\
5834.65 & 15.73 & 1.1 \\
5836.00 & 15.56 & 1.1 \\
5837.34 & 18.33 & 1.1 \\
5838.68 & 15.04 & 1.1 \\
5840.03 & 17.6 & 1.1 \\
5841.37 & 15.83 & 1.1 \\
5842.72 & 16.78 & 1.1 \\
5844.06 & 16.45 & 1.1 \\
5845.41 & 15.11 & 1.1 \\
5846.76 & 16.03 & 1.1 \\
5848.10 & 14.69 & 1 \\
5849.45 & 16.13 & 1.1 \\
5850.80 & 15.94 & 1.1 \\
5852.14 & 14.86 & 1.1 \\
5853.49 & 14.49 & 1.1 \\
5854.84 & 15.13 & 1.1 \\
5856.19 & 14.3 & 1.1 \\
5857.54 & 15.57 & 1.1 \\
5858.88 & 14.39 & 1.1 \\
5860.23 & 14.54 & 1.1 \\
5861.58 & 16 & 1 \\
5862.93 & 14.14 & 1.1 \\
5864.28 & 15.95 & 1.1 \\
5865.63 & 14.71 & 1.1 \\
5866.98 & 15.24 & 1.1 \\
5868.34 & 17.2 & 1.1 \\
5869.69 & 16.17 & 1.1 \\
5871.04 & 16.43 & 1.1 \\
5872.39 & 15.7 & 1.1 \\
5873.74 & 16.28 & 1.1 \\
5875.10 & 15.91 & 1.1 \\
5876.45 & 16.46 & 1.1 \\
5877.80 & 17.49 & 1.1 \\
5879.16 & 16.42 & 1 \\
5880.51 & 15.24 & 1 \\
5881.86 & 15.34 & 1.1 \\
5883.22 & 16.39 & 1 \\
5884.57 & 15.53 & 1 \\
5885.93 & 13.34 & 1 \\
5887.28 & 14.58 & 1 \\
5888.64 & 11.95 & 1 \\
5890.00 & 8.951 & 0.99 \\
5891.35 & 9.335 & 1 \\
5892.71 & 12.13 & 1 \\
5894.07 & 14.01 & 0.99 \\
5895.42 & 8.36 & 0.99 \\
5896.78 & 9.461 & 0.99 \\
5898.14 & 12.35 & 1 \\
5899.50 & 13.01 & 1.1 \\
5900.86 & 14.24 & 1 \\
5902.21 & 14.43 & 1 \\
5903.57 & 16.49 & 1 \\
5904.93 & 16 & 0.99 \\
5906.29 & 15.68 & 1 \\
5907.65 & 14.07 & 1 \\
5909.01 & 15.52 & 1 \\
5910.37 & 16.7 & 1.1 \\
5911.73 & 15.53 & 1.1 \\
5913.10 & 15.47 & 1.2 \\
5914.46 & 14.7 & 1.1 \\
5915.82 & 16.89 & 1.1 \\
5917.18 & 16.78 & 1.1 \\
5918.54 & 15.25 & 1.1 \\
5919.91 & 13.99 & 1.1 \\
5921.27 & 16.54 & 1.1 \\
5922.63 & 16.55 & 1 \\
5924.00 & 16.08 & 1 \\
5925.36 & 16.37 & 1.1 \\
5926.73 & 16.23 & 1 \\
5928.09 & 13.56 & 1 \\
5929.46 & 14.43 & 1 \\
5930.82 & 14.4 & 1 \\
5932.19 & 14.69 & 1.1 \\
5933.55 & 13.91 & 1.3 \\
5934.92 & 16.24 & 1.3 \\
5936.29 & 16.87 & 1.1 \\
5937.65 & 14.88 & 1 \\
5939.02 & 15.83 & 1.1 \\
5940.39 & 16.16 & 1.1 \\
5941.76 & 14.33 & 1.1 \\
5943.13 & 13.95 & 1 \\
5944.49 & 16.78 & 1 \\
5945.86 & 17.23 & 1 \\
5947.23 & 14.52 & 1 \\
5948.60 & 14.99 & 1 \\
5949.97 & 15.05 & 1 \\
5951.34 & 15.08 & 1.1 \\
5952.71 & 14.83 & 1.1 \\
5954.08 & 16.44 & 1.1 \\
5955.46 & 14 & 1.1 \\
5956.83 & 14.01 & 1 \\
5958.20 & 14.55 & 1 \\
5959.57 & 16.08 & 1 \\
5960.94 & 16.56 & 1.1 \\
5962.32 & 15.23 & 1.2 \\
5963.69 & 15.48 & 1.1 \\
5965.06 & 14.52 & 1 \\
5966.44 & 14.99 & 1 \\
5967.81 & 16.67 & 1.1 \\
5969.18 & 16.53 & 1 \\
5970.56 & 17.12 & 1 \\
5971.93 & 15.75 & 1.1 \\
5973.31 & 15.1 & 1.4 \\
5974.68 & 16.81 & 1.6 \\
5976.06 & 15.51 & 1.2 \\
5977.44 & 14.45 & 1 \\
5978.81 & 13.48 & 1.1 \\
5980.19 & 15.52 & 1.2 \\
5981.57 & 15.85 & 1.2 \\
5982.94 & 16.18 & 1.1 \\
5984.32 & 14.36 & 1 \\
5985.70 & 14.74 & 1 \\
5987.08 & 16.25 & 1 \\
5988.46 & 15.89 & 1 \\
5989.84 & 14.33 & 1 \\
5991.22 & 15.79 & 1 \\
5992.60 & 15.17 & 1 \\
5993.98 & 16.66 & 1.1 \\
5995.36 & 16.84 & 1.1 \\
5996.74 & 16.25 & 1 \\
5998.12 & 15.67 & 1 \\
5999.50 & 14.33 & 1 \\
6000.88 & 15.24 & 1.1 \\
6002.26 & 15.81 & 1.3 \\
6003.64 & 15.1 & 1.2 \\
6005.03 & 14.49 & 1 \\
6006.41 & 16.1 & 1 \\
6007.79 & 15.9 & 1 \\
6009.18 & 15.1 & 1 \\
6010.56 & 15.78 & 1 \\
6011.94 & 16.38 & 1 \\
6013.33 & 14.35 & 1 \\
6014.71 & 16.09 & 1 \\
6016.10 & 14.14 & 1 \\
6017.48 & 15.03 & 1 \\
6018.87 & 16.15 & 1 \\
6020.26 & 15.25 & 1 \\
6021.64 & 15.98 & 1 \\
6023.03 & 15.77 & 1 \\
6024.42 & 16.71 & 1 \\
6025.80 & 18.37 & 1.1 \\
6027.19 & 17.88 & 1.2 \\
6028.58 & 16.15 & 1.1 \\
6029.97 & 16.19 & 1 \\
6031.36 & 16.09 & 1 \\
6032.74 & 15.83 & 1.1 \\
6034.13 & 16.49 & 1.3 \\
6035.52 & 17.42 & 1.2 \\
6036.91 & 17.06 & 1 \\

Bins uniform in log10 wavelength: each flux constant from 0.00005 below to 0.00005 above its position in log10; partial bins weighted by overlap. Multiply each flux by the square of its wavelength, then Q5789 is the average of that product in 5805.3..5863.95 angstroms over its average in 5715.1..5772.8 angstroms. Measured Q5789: 1.04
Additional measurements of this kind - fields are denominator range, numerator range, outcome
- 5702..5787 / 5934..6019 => 1.09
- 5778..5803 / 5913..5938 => 1.06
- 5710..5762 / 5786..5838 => 1.06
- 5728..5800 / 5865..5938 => 1.00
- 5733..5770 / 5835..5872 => 1.05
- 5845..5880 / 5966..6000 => 1.04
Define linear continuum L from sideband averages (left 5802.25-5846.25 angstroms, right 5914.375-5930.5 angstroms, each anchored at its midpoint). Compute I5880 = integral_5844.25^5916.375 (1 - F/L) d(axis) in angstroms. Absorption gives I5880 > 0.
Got 4.9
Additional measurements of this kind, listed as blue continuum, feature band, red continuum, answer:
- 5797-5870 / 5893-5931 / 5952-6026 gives 2.2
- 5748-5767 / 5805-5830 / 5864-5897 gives -1.7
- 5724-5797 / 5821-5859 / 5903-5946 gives -0.9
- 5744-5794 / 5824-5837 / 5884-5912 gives -1.6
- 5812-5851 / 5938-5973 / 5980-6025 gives 0.5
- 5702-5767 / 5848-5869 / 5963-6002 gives 0.3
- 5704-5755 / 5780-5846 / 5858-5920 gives -3.9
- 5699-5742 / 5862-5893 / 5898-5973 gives 0.9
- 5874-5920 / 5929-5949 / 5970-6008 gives -0.5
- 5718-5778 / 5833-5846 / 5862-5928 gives -1.0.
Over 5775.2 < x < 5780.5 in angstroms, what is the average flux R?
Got 15.6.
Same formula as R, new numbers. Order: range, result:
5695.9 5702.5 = 14.1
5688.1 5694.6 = 15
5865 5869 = 15.7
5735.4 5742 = 15.3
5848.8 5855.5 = 15.3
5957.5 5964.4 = 15.6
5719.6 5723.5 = 16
